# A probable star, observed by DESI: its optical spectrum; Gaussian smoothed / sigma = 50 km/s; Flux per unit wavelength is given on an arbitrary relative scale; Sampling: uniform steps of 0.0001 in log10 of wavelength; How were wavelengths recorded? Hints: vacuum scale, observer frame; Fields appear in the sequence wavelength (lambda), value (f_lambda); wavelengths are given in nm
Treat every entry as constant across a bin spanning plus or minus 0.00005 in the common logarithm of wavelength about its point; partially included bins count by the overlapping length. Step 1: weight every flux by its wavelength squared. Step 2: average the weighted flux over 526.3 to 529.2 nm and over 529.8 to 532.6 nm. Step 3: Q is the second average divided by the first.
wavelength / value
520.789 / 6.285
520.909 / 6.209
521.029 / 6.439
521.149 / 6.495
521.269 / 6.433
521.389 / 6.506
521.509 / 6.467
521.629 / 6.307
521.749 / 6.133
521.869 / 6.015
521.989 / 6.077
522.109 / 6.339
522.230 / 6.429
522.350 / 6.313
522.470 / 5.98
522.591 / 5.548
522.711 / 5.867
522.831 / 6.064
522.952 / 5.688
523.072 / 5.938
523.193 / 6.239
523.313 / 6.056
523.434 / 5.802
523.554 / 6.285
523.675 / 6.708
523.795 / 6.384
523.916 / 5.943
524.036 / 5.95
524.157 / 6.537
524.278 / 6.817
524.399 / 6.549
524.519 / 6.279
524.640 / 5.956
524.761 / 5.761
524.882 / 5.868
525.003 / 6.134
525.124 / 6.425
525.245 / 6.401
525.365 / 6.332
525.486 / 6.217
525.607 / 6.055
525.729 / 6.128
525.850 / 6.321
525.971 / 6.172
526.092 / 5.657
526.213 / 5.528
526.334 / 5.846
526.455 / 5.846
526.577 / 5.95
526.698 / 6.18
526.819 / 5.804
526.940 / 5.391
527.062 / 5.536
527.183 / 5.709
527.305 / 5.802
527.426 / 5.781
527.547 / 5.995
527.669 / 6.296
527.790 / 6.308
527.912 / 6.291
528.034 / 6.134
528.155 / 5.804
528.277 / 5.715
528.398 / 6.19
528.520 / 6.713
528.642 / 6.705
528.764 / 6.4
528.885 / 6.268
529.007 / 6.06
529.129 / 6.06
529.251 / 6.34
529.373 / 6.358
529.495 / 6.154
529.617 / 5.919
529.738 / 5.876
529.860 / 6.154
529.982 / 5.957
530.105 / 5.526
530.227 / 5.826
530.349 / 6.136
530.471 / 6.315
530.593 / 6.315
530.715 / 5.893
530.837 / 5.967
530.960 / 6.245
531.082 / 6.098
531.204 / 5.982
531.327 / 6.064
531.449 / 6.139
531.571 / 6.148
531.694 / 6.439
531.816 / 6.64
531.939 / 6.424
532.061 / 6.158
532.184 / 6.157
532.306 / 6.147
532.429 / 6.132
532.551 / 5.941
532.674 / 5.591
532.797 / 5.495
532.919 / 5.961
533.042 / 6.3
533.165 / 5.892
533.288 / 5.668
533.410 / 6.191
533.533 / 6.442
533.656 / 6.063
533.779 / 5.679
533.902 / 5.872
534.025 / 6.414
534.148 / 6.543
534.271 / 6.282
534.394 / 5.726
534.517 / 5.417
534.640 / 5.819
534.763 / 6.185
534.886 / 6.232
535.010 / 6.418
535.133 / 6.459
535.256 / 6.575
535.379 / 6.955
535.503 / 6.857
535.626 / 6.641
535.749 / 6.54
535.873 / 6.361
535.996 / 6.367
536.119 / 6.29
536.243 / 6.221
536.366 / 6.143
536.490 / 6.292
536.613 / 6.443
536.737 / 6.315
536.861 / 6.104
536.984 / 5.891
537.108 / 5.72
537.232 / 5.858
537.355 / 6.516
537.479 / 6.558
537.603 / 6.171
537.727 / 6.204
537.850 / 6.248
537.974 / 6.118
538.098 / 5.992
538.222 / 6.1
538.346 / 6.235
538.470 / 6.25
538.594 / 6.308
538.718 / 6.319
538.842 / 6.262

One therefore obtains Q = 1.03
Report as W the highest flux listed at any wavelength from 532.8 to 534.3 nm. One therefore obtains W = 6.543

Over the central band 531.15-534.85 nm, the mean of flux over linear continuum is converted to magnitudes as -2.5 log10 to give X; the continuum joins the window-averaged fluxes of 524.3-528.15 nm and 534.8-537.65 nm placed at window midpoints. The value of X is 0.03 mag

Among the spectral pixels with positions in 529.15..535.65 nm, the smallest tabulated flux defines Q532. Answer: 5.417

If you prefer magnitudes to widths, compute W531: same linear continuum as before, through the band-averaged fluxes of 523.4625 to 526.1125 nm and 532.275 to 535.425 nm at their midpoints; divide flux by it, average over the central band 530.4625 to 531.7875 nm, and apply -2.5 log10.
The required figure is 0.00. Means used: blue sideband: 6.23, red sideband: 6.09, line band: 6.15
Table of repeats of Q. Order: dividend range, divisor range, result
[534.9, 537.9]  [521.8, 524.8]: 1.08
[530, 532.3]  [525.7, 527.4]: 1.07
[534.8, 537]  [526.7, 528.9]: 1.09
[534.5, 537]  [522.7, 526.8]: 1.08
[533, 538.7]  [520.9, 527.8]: 1.06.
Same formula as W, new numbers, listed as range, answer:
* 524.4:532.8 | 6.713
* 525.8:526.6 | 6.321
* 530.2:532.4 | 6.64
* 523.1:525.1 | 6.817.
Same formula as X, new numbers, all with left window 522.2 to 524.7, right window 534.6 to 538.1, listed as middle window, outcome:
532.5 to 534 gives 0.06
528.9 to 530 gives 0.02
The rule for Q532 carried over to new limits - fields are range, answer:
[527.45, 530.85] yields 5.526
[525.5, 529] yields 5.391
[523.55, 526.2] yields 5.657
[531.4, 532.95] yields 5.495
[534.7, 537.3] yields 5.72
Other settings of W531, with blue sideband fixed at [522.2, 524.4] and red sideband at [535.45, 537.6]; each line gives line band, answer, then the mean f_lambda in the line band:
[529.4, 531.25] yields 0.03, 6.03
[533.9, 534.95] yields 0.04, 6.06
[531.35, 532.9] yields 0.02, 6.12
